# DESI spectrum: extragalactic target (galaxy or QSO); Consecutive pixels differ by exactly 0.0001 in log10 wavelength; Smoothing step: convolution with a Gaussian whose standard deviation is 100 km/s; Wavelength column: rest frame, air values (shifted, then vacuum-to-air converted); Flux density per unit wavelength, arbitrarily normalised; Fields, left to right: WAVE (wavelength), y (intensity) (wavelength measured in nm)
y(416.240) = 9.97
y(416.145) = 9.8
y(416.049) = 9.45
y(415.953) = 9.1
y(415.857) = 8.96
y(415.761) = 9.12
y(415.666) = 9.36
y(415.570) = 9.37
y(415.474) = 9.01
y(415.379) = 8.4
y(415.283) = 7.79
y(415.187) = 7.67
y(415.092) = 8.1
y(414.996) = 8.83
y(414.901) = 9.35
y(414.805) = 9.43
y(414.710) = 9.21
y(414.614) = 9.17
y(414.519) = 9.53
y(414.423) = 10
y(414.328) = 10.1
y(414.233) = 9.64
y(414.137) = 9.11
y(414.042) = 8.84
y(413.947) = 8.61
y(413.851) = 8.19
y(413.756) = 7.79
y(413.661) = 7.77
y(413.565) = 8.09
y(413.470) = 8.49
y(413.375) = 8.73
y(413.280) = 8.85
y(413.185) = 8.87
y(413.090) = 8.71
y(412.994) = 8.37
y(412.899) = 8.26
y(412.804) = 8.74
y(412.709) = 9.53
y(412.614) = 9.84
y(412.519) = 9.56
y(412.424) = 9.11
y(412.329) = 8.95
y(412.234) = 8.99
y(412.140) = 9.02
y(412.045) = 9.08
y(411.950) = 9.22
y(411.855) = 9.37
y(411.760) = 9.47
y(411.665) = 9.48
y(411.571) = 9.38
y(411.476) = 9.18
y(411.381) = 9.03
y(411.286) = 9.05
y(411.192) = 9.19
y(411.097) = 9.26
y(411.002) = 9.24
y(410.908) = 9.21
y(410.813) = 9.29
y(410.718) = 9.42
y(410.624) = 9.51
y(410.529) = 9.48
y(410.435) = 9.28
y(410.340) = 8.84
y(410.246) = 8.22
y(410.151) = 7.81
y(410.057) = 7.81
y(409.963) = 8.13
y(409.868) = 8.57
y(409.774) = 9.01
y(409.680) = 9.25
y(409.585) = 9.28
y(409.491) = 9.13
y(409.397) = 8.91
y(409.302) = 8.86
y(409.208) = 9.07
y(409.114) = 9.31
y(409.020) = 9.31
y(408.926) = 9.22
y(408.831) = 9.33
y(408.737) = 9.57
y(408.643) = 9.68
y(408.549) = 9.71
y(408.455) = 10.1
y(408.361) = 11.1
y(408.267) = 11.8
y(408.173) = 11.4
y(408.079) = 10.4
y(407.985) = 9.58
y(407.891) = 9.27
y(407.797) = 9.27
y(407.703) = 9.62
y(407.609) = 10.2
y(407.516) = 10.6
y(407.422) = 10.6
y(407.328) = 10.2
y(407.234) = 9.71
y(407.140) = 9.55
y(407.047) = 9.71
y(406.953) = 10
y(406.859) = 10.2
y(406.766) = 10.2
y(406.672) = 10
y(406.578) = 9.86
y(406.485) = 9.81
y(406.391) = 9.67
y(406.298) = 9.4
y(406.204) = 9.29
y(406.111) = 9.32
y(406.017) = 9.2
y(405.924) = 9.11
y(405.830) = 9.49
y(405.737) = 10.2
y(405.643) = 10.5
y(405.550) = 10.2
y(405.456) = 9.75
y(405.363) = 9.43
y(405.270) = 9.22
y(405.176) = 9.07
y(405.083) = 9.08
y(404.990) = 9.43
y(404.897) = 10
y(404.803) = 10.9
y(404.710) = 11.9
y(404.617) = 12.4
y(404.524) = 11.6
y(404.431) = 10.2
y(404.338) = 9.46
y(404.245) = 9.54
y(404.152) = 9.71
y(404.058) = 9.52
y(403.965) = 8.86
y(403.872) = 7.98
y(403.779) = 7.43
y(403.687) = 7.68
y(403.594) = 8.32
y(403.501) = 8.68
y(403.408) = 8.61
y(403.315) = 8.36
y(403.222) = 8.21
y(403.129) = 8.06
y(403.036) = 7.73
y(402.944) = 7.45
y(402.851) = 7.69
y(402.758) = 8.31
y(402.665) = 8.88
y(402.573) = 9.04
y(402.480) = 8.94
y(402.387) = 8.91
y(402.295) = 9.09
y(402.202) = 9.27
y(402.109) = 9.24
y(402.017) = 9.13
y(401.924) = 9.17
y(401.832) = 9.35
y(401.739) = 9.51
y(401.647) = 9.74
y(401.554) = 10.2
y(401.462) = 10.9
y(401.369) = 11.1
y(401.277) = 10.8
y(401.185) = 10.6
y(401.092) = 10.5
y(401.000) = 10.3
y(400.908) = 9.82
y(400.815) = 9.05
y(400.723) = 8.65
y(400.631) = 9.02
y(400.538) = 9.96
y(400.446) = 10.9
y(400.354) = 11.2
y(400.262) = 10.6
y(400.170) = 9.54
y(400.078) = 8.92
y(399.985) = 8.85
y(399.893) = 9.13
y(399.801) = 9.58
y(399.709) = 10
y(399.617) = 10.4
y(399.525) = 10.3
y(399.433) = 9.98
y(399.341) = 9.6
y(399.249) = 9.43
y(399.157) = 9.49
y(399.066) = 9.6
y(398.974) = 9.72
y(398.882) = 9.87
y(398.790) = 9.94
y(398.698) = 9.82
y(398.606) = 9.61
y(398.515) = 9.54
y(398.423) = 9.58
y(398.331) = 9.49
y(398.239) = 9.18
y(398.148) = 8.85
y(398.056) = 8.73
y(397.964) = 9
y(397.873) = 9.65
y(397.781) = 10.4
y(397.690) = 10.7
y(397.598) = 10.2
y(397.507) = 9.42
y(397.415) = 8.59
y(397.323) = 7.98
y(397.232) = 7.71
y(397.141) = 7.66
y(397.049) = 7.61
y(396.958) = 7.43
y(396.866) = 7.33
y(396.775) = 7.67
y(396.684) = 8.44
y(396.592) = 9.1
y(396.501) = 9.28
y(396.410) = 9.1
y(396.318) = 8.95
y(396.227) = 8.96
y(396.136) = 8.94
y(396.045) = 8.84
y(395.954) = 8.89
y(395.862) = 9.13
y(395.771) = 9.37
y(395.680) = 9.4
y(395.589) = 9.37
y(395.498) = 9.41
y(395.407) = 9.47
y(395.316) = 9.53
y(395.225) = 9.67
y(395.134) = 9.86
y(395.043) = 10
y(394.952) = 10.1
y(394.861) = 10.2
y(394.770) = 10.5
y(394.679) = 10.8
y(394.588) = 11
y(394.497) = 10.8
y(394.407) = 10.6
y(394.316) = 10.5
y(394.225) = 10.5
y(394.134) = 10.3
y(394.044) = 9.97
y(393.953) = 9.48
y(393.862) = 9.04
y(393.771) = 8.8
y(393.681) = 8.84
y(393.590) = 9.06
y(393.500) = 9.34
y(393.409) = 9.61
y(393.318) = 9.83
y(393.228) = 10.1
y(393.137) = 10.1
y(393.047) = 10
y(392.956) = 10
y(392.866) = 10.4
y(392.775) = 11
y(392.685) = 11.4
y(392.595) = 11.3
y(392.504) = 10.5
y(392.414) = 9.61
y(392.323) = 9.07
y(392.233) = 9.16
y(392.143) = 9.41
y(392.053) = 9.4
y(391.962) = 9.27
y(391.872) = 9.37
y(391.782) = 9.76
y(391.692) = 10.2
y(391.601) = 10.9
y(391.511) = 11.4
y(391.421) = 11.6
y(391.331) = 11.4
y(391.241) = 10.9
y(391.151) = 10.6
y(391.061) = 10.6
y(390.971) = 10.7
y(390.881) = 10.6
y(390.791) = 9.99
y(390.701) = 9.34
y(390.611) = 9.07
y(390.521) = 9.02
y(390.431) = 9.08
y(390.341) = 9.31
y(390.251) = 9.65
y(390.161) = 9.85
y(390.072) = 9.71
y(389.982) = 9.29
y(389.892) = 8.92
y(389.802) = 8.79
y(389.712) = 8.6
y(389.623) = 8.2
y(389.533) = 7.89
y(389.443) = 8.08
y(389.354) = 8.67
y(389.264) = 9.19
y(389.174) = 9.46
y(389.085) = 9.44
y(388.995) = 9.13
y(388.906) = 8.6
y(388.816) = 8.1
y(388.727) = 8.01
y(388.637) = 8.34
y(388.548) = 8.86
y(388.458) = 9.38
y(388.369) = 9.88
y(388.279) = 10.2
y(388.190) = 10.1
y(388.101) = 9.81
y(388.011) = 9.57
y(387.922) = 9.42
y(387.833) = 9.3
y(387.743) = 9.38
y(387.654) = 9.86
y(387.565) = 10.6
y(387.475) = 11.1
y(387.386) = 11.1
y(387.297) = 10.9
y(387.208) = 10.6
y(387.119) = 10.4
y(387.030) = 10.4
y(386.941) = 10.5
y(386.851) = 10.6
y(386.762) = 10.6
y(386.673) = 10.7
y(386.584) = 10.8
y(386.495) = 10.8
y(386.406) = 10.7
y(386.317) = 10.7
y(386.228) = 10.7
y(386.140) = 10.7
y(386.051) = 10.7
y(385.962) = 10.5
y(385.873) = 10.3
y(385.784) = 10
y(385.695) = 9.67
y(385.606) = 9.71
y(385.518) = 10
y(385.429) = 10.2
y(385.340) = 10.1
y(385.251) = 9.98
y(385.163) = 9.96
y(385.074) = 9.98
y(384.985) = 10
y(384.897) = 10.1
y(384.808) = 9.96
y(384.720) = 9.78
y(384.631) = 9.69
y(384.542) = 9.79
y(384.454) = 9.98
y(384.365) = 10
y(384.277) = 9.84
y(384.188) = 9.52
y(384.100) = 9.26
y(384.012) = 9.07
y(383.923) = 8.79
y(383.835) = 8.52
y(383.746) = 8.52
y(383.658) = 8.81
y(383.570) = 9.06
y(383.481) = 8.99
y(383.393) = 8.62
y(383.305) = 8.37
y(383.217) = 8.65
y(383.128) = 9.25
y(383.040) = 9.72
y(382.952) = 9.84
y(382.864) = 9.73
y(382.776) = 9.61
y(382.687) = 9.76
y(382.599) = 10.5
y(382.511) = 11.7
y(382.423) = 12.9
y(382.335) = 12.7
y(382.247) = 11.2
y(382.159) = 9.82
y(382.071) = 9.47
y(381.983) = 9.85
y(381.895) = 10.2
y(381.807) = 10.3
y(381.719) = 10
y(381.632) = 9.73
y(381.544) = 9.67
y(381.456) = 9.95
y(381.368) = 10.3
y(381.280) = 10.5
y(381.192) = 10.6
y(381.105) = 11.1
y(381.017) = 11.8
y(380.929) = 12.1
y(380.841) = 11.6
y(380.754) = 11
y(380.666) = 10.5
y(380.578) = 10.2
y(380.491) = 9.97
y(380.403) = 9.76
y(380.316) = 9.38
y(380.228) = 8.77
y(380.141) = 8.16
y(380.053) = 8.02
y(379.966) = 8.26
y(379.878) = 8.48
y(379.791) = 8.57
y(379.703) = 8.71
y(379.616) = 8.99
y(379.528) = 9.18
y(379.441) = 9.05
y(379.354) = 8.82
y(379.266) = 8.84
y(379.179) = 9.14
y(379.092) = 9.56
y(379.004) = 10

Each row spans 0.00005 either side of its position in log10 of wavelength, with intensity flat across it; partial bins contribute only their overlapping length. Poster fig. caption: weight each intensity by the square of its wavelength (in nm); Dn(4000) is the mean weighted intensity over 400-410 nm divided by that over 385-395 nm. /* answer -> 1.0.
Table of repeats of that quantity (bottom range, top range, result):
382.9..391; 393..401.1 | 1.04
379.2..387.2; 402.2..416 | 1.06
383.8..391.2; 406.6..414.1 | 1.07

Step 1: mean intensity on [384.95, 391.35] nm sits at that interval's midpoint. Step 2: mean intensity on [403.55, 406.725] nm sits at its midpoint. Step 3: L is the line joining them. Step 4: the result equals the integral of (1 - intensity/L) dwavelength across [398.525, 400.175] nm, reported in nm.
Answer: 0.01 nm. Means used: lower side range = 9.81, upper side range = 9.64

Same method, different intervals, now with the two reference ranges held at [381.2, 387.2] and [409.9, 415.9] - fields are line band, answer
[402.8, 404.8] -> 0.047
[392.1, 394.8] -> -0.101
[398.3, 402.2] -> -0.162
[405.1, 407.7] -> -0.170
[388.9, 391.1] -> 0.122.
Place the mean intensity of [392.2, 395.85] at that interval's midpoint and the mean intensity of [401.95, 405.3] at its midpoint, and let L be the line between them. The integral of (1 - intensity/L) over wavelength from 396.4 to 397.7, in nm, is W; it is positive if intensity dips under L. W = 0.16 nm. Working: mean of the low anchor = 9.95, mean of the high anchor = 9.11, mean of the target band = 8.47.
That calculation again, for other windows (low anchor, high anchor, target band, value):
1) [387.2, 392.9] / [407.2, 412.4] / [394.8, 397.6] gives 0.197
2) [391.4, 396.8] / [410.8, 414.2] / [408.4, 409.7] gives -0.036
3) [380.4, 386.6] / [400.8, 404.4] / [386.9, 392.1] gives 0.049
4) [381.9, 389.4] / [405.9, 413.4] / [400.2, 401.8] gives -0.099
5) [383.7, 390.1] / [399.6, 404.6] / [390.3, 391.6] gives -0.090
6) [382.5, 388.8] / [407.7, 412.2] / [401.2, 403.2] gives 0.067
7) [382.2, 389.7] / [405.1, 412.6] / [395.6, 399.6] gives 0.206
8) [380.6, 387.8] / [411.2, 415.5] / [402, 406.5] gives 0.031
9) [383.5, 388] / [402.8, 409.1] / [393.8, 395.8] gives -0.032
